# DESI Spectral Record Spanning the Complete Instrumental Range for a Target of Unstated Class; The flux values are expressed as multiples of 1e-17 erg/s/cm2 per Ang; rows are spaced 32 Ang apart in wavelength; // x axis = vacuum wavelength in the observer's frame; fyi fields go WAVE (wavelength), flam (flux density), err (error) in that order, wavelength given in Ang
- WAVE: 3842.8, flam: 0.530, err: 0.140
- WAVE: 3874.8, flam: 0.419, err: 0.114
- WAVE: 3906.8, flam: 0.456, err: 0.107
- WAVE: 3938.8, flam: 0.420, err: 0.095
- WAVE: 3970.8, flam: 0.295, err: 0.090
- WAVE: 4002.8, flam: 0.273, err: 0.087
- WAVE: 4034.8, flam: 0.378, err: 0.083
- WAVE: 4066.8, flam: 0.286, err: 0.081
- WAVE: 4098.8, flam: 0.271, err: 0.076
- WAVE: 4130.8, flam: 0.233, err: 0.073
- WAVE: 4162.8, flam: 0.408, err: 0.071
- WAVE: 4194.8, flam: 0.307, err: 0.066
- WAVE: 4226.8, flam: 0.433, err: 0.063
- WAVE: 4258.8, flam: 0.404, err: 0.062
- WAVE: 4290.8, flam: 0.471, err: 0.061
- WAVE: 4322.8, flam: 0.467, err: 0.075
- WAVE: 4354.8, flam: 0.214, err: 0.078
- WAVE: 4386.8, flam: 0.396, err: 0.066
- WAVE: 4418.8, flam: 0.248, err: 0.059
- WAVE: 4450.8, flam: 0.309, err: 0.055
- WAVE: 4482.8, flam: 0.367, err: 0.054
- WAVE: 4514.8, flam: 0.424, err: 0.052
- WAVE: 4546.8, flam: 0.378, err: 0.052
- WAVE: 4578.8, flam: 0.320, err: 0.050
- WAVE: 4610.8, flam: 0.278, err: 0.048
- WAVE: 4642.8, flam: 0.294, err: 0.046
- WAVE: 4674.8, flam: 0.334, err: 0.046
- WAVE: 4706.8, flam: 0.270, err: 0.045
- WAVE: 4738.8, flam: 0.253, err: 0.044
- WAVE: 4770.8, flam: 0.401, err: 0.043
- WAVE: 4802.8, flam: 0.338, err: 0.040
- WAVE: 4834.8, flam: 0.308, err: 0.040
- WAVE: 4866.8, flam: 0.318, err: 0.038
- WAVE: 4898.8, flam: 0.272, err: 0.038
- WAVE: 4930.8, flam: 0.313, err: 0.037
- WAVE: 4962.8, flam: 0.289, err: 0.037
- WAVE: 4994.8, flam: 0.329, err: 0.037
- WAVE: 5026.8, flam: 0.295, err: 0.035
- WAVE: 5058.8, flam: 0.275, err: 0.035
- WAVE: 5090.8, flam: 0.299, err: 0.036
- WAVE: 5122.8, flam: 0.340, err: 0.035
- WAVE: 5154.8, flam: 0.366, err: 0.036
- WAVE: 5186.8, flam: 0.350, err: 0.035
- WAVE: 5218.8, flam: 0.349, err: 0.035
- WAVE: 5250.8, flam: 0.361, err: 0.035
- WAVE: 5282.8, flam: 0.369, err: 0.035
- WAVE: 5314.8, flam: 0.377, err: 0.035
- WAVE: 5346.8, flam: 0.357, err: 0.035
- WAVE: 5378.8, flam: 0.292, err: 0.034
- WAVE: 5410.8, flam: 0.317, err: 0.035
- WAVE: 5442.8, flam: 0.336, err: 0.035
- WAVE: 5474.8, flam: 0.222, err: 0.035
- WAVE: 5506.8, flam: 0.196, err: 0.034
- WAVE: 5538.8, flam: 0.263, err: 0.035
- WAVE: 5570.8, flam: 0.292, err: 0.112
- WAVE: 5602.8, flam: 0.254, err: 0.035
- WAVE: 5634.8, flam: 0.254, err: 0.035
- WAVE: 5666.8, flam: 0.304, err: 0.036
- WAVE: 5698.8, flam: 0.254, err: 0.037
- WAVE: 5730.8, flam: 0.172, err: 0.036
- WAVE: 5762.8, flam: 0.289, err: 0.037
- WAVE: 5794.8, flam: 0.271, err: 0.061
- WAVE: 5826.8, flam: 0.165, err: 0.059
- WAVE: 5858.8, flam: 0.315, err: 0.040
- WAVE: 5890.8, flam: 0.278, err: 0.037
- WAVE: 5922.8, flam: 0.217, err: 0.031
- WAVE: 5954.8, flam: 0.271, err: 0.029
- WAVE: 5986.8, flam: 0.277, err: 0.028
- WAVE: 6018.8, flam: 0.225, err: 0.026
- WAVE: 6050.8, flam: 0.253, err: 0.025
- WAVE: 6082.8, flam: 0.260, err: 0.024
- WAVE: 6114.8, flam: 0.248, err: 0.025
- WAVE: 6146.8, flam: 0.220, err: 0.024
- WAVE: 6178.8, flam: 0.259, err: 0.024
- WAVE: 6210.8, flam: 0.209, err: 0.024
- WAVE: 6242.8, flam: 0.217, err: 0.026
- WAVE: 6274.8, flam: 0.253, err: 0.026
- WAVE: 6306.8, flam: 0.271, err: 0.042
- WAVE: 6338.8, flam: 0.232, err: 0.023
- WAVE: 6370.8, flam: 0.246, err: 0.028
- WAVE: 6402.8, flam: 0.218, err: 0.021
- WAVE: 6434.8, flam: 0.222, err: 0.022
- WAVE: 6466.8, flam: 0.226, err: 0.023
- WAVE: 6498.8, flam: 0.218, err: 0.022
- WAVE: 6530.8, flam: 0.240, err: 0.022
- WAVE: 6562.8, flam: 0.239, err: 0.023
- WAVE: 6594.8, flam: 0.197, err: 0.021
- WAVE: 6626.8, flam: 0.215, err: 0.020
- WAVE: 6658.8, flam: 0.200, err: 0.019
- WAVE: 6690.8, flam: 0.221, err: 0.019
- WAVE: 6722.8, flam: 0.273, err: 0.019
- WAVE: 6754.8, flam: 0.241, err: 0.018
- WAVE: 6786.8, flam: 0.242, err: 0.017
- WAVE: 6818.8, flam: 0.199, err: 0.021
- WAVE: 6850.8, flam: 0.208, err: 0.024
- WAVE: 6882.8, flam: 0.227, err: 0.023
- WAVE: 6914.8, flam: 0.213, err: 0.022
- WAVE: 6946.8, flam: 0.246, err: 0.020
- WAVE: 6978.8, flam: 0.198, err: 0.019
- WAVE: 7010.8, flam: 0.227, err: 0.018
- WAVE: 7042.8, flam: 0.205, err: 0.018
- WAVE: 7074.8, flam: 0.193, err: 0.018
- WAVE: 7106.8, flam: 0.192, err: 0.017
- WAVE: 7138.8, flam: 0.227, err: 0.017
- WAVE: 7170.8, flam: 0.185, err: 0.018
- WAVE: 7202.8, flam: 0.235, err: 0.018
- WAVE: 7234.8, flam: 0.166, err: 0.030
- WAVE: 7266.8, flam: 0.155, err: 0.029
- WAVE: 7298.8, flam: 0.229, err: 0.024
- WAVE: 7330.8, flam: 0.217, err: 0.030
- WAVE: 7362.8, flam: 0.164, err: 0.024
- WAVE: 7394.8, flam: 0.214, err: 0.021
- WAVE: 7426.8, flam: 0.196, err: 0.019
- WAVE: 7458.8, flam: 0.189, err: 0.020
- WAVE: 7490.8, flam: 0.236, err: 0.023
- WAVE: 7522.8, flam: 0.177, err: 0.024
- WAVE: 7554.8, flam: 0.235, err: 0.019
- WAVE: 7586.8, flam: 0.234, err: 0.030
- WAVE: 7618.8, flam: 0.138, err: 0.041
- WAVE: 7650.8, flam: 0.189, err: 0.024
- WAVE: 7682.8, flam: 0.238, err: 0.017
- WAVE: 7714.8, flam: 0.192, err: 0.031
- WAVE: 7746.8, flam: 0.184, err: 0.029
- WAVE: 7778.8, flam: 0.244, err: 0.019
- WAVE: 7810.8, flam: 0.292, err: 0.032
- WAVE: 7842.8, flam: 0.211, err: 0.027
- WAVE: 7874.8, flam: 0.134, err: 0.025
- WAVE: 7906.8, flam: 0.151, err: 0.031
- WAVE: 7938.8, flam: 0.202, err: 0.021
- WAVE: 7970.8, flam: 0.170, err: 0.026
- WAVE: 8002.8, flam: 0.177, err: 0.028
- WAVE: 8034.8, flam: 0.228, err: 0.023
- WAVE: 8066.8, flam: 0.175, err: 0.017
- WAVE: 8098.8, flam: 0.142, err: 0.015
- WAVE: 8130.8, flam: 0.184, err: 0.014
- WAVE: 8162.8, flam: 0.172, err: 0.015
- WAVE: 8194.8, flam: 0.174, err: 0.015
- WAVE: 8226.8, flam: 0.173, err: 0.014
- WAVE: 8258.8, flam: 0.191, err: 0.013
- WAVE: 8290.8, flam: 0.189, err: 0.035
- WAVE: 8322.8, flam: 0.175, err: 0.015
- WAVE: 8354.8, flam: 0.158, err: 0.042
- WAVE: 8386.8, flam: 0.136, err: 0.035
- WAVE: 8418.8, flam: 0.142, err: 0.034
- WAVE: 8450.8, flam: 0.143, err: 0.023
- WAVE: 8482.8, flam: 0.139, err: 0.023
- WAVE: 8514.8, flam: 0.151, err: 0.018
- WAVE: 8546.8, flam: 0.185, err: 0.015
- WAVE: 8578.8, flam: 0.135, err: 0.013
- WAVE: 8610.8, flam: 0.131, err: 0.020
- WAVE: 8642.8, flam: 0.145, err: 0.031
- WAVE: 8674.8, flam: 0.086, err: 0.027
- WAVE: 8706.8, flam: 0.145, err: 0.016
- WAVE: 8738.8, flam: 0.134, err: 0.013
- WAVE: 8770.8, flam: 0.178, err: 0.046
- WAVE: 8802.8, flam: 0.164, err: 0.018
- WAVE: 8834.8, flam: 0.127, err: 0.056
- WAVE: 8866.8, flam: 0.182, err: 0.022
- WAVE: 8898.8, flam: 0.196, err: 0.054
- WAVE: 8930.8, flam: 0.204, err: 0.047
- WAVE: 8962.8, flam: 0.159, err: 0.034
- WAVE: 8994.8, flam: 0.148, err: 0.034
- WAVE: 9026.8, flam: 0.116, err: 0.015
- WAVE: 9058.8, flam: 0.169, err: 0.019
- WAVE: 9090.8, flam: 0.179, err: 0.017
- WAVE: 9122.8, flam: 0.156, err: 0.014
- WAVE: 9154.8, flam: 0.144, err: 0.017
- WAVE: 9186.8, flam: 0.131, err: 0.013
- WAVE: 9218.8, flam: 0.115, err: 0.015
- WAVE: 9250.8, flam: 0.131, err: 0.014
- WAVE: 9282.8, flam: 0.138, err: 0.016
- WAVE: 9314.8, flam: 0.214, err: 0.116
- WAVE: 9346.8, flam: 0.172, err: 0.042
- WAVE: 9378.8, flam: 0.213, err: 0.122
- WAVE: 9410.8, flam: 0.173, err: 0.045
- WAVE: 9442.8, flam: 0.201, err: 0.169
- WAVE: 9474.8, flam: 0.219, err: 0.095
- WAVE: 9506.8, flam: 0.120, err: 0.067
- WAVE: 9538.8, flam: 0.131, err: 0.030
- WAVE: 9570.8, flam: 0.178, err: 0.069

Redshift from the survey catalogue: 1.784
